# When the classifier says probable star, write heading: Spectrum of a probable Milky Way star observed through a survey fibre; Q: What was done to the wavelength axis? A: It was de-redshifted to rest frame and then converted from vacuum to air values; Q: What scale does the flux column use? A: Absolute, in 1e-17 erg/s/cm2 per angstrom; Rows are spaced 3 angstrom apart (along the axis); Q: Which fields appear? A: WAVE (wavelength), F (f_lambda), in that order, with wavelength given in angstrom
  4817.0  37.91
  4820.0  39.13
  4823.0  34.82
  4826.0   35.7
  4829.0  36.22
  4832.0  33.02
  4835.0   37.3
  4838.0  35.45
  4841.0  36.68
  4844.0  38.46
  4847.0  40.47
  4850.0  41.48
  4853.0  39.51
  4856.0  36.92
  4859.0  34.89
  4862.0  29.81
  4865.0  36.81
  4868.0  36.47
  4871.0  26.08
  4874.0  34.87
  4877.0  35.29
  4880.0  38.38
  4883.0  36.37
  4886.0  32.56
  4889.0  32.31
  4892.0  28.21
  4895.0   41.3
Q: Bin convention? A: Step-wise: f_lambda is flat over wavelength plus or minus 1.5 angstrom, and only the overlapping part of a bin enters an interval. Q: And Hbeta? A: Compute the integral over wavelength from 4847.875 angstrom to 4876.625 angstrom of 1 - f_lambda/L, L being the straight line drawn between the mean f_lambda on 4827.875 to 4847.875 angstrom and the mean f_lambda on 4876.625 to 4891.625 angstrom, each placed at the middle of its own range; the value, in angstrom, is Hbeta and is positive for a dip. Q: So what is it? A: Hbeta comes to 0.2 angstrom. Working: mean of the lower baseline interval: 36.7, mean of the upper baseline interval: 34.5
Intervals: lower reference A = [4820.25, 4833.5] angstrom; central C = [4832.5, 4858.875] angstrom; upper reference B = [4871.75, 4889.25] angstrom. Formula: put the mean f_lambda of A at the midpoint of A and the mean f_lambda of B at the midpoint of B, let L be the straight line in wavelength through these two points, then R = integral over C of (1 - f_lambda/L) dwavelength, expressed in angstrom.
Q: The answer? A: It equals -2.08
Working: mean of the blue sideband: 35.3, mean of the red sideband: 34.8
